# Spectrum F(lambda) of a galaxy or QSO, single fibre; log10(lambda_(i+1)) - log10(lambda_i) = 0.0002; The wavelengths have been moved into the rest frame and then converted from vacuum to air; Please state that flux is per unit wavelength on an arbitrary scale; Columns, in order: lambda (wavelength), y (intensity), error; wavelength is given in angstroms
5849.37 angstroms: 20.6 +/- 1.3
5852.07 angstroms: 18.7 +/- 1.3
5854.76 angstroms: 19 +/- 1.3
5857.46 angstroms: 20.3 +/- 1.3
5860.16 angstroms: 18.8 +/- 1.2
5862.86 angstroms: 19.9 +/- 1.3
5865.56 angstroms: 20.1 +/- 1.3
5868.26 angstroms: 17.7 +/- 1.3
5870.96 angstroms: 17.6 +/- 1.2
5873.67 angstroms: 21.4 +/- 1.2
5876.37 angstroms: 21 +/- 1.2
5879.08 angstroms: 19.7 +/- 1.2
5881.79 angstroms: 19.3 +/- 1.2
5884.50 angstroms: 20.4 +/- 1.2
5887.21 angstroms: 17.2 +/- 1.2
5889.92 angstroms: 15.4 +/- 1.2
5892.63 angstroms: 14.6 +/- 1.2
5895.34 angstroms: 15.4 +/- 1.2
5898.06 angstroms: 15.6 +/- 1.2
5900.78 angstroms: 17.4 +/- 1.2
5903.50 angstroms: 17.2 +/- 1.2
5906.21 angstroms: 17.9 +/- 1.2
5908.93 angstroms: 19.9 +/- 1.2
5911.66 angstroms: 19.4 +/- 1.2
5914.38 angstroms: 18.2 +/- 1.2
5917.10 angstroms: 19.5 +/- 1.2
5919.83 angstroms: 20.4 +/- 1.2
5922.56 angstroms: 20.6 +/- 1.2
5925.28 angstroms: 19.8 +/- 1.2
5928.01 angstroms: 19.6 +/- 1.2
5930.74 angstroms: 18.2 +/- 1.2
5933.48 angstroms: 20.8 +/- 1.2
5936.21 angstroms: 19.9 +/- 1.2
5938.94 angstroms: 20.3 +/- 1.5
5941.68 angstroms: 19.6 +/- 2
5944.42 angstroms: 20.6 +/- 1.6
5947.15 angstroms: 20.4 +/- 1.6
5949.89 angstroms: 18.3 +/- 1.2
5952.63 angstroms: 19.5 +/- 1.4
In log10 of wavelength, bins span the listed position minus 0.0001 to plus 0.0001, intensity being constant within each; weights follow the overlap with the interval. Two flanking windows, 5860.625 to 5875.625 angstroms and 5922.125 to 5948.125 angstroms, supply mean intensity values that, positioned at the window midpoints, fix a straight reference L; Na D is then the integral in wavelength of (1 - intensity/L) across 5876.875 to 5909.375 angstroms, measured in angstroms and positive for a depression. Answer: 3.43 angstroms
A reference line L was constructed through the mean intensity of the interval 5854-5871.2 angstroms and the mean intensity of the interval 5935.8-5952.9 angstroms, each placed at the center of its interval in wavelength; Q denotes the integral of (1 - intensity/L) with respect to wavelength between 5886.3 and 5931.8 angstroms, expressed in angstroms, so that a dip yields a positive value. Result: 3.5 angstroms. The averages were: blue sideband 19.2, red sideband 19.8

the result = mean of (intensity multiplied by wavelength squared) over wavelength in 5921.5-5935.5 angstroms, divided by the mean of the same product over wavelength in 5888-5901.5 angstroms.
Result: 1.28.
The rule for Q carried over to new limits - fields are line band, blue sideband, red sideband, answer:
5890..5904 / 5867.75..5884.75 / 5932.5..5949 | 2.8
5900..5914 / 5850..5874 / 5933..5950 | 0.9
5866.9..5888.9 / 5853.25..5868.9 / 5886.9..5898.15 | -2.5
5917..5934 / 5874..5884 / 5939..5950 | 0.2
